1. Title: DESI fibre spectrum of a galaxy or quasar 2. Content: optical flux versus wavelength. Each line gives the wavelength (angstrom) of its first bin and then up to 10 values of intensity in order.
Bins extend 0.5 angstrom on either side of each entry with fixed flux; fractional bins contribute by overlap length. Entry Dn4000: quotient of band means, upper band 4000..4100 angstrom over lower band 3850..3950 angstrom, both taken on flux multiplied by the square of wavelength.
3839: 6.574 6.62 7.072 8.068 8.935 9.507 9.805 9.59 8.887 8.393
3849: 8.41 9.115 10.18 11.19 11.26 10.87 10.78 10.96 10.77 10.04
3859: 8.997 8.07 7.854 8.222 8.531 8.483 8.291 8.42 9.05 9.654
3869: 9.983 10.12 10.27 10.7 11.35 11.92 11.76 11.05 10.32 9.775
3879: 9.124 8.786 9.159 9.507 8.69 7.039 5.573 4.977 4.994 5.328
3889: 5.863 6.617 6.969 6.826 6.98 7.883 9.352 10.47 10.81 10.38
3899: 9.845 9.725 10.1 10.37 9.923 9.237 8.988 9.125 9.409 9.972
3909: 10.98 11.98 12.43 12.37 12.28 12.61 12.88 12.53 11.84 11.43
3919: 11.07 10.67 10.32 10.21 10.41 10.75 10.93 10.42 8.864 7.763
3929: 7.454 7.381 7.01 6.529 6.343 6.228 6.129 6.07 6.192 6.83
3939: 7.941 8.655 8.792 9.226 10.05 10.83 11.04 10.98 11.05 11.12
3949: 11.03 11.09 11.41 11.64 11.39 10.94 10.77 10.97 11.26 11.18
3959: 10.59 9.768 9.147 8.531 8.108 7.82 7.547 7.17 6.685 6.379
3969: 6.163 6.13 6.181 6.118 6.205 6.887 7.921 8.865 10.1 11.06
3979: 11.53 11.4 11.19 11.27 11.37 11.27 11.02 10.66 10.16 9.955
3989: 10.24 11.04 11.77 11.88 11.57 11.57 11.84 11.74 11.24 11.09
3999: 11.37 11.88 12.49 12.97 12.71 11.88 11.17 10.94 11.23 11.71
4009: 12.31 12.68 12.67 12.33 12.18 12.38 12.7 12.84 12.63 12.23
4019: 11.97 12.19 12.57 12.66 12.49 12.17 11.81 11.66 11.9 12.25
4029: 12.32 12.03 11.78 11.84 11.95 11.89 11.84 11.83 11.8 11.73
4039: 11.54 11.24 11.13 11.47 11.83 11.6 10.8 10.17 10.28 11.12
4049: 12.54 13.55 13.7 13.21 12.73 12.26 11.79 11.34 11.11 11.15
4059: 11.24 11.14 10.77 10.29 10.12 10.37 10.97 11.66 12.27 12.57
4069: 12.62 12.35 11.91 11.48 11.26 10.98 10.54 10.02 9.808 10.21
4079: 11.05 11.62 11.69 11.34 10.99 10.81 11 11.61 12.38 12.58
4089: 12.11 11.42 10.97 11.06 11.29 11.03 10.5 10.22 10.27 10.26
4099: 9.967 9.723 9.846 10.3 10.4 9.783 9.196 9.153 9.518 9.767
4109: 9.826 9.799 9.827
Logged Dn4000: 1.3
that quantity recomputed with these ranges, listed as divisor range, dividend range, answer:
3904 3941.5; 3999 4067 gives 1.32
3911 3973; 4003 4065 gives 1.32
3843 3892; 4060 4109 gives 1.34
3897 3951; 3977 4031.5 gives 1.25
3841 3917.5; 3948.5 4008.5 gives 1.13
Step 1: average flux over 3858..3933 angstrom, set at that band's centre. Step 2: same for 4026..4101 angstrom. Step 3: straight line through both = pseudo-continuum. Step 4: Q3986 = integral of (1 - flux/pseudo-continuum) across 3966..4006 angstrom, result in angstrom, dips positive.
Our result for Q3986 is 1.3 angstrom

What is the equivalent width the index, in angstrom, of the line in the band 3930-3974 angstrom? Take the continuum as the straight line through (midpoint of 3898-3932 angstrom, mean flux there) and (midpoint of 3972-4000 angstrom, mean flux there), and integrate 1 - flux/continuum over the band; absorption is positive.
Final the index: 7.3 angstrom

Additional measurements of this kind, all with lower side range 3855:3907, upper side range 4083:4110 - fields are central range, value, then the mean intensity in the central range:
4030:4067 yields -4.9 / 11.6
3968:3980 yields 2.1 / 8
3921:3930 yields -0.2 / 9.52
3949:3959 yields -1.7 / 11.1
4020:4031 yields -2.3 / 12.2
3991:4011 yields -4.0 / 11.8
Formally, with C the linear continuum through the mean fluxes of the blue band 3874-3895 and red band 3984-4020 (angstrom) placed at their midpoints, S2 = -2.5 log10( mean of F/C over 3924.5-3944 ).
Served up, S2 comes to 0.21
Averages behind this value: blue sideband 7.99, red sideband 11.7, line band 7.91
